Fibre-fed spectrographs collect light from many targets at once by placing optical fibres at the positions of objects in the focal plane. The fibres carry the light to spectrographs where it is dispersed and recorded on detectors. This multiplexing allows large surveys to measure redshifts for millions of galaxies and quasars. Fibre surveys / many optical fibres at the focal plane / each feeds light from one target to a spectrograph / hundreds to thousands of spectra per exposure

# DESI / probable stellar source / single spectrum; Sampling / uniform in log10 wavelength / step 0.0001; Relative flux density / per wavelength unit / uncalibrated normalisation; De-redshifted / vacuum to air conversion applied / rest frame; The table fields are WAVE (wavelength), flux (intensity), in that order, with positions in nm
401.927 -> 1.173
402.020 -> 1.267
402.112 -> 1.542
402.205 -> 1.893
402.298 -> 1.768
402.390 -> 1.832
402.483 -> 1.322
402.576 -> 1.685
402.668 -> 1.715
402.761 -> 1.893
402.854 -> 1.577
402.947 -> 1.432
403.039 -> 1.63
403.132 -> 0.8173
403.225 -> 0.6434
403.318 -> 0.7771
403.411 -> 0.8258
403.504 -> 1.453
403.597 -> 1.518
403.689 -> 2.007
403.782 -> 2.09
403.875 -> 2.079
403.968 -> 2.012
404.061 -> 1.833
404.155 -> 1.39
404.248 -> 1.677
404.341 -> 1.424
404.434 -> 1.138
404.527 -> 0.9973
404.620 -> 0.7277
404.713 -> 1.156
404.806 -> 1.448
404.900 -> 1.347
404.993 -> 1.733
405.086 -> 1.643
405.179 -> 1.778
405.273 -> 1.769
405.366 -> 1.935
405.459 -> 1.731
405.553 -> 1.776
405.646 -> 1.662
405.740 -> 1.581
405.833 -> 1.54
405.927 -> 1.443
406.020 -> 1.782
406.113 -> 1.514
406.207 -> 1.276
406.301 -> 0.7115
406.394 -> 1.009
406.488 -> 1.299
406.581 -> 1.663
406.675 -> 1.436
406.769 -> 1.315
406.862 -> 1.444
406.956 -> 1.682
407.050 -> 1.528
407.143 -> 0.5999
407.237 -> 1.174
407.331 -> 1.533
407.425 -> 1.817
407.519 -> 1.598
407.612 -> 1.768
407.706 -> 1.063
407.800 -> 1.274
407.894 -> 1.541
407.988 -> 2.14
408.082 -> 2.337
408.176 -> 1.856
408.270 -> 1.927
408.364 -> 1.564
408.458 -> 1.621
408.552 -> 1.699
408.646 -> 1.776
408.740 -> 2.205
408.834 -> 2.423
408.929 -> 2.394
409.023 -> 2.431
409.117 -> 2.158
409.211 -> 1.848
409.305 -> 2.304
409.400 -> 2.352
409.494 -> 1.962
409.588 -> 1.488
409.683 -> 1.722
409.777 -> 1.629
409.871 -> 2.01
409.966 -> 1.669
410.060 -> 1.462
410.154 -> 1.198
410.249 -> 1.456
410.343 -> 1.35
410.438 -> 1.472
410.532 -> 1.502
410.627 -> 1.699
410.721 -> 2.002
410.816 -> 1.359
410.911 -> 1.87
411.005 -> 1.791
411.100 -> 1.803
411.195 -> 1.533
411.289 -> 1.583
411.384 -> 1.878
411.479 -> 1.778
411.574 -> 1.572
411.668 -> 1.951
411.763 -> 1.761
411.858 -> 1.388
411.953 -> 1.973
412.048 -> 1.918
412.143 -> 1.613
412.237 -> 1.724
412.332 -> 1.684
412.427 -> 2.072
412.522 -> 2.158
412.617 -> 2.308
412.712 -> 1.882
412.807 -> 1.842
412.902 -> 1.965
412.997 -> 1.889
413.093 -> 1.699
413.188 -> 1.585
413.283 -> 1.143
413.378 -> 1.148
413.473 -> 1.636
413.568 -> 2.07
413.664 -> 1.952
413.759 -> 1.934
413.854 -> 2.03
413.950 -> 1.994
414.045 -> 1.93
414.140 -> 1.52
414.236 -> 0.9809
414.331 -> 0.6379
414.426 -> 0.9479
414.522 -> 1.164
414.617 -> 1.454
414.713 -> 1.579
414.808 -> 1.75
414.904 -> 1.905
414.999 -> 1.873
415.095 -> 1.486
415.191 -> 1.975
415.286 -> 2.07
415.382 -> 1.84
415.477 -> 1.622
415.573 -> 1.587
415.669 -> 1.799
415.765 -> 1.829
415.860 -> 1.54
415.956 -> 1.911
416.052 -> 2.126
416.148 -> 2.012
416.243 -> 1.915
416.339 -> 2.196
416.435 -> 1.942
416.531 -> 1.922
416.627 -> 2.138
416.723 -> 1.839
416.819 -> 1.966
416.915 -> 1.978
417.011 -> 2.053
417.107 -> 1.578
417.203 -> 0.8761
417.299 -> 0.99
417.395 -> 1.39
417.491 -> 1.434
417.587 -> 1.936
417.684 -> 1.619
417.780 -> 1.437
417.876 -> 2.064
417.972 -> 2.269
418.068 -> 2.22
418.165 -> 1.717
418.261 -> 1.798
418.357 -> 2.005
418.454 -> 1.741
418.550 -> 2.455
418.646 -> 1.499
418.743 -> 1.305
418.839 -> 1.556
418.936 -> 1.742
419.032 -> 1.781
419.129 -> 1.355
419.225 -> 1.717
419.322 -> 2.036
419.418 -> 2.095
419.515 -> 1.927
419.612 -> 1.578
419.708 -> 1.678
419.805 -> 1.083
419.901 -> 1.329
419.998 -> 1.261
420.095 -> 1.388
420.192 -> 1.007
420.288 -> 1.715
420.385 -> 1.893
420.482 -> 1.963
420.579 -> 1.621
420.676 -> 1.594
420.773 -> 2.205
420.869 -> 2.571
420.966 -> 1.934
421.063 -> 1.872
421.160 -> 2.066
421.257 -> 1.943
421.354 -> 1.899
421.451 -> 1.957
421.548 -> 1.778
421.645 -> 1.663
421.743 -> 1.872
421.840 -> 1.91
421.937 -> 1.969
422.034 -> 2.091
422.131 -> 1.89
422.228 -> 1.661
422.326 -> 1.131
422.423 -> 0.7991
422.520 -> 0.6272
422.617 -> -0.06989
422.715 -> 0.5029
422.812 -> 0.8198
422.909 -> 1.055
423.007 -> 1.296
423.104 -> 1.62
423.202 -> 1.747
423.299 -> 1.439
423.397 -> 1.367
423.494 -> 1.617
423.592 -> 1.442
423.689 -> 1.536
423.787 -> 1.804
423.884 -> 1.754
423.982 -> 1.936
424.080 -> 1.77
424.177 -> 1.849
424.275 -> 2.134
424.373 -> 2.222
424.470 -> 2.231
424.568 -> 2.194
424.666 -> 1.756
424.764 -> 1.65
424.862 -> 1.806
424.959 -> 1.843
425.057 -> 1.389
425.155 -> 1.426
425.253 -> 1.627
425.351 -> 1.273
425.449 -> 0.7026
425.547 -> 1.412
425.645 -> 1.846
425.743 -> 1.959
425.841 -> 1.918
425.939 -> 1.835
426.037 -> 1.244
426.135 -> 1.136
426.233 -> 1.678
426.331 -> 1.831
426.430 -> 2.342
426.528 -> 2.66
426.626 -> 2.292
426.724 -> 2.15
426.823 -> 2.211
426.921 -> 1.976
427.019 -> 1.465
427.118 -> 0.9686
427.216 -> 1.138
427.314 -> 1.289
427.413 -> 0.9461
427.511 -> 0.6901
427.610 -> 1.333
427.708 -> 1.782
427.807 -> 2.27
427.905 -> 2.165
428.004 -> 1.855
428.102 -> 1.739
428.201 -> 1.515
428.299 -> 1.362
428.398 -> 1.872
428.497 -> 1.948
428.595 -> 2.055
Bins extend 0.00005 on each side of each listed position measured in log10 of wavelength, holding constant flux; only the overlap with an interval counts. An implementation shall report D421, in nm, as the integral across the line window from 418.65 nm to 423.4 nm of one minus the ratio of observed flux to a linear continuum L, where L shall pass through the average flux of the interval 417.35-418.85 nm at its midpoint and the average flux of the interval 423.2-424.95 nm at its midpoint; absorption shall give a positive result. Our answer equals 0.56 nm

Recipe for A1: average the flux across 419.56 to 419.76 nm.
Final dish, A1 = 1.62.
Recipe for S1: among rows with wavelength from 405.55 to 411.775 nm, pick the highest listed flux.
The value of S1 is 2.431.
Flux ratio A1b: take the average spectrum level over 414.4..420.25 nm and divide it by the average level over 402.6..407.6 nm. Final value 1.17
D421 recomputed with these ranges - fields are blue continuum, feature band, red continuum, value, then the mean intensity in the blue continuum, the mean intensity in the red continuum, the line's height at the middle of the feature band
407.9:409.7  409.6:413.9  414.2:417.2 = 0.36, 2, 1.72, 1.88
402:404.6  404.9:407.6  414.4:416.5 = 0.11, 1.5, 1.76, 1.57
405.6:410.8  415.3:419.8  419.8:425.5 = -0.44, 1.65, 1.6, 1.62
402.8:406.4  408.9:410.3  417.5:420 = -0.27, 1.46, 1.74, 1.56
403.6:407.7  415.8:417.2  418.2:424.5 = -0.26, 1.51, 1.65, 1.6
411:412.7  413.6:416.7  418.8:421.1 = 0.04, 1.81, 1.7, 1.77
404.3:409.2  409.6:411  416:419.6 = 0.04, 1.59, 1.8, 1.66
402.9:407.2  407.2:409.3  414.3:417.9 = -0.45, 1.44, 1.7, 1.51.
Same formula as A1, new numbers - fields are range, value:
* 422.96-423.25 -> 1.55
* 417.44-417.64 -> 1.67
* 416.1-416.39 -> 2.04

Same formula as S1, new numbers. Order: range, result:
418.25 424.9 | 2.571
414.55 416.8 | 2.196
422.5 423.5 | 1.747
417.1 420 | 2.455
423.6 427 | 2.66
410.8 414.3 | 2.308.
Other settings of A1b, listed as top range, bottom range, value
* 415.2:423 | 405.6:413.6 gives 1.00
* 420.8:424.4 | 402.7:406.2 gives 1.07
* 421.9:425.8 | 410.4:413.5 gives 0.88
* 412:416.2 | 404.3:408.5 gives 1.15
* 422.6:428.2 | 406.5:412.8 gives 0.93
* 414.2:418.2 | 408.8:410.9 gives 0.94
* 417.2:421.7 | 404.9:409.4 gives 1.04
